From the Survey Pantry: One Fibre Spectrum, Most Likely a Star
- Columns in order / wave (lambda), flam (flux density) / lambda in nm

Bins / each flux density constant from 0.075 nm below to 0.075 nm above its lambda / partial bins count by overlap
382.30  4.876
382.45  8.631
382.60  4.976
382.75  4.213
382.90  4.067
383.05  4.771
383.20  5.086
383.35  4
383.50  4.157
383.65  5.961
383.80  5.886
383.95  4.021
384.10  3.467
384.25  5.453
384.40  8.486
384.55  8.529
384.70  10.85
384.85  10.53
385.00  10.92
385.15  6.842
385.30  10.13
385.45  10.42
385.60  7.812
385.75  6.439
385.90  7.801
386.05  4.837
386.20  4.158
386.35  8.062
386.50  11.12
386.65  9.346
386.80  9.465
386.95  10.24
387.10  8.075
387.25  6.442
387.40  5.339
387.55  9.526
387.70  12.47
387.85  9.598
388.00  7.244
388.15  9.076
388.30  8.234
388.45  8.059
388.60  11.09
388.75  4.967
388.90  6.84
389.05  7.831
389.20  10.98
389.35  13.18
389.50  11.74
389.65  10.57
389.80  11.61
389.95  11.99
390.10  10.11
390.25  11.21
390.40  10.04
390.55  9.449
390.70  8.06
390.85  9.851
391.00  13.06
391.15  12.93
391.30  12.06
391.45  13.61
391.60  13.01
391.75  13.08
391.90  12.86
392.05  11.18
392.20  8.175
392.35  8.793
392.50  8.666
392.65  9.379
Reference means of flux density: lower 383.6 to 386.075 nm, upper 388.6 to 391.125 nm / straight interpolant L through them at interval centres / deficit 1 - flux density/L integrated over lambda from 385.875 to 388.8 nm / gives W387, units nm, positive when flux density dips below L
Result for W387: 0.20 nm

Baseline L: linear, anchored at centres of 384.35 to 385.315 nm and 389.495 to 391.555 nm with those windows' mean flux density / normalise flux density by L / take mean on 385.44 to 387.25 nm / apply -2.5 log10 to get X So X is 0.23 mag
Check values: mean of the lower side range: 9.45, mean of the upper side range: 11.2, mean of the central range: 8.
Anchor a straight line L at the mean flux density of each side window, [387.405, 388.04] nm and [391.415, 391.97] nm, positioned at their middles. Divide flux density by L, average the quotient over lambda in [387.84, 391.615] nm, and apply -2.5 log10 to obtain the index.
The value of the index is 0.11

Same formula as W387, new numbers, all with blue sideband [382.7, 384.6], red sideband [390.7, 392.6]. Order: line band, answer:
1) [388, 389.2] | 0.11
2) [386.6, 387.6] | -0.06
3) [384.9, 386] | -0.34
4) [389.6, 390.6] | -0.07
